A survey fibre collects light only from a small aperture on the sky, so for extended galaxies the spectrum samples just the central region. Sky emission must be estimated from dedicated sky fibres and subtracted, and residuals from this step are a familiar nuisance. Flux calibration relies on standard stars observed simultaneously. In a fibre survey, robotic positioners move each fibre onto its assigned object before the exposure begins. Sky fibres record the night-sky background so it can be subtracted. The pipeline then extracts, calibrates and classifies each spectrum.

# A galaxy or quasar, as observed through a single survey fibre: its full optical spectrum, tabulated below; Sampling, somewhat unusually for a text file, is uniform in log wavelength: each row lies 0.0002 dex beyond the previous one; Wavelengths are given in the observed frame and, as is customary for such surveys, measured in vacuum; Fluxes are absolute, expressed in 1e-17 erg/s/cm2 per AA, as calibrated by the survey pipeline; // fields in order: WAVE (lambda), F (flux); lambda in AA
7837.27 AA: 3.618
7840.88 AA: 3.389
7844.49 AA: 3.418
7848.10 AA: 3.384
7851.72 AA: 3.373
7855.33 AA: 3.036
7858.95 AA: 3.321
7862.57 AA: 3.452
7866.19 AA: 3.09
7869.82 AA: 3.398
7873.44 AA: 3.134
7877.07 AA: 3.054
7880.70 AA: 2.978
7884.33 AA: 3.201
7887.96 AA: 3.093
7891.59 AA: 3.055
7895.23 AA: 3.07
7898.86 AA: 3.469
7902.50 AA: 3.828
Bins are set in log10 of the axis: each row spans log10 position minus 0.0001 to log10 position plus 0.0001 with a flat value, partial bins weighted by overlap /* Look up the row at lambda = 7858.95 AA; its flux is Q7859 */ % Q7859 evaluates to 3.321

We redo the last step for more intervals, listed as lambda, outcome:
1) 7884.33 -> 3.201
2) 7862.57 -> 3.452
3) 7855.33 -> 3.036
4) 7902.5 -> 3.828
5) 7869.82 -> 3.398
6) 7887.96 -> 3.093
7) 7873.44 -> 3.134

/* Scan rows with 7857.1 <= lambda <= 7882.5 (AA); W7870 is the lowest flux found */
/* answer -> 2.978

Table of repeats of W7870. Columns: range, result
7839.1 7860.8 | 3.036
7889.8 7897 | 3.055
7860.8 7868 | 3.09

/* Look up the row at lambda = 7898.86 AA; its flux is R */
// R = 3.469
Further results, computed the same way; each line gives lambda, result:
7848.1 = 3.384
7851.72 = 3.373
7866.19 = 3.09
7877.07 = 3.054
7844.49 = 3.418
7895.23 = 3.07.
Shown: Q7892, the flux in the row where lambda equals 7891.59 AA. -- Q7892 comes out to 3.055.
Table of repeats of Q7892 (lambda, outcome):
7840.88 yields 3.389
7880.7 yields 2.978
